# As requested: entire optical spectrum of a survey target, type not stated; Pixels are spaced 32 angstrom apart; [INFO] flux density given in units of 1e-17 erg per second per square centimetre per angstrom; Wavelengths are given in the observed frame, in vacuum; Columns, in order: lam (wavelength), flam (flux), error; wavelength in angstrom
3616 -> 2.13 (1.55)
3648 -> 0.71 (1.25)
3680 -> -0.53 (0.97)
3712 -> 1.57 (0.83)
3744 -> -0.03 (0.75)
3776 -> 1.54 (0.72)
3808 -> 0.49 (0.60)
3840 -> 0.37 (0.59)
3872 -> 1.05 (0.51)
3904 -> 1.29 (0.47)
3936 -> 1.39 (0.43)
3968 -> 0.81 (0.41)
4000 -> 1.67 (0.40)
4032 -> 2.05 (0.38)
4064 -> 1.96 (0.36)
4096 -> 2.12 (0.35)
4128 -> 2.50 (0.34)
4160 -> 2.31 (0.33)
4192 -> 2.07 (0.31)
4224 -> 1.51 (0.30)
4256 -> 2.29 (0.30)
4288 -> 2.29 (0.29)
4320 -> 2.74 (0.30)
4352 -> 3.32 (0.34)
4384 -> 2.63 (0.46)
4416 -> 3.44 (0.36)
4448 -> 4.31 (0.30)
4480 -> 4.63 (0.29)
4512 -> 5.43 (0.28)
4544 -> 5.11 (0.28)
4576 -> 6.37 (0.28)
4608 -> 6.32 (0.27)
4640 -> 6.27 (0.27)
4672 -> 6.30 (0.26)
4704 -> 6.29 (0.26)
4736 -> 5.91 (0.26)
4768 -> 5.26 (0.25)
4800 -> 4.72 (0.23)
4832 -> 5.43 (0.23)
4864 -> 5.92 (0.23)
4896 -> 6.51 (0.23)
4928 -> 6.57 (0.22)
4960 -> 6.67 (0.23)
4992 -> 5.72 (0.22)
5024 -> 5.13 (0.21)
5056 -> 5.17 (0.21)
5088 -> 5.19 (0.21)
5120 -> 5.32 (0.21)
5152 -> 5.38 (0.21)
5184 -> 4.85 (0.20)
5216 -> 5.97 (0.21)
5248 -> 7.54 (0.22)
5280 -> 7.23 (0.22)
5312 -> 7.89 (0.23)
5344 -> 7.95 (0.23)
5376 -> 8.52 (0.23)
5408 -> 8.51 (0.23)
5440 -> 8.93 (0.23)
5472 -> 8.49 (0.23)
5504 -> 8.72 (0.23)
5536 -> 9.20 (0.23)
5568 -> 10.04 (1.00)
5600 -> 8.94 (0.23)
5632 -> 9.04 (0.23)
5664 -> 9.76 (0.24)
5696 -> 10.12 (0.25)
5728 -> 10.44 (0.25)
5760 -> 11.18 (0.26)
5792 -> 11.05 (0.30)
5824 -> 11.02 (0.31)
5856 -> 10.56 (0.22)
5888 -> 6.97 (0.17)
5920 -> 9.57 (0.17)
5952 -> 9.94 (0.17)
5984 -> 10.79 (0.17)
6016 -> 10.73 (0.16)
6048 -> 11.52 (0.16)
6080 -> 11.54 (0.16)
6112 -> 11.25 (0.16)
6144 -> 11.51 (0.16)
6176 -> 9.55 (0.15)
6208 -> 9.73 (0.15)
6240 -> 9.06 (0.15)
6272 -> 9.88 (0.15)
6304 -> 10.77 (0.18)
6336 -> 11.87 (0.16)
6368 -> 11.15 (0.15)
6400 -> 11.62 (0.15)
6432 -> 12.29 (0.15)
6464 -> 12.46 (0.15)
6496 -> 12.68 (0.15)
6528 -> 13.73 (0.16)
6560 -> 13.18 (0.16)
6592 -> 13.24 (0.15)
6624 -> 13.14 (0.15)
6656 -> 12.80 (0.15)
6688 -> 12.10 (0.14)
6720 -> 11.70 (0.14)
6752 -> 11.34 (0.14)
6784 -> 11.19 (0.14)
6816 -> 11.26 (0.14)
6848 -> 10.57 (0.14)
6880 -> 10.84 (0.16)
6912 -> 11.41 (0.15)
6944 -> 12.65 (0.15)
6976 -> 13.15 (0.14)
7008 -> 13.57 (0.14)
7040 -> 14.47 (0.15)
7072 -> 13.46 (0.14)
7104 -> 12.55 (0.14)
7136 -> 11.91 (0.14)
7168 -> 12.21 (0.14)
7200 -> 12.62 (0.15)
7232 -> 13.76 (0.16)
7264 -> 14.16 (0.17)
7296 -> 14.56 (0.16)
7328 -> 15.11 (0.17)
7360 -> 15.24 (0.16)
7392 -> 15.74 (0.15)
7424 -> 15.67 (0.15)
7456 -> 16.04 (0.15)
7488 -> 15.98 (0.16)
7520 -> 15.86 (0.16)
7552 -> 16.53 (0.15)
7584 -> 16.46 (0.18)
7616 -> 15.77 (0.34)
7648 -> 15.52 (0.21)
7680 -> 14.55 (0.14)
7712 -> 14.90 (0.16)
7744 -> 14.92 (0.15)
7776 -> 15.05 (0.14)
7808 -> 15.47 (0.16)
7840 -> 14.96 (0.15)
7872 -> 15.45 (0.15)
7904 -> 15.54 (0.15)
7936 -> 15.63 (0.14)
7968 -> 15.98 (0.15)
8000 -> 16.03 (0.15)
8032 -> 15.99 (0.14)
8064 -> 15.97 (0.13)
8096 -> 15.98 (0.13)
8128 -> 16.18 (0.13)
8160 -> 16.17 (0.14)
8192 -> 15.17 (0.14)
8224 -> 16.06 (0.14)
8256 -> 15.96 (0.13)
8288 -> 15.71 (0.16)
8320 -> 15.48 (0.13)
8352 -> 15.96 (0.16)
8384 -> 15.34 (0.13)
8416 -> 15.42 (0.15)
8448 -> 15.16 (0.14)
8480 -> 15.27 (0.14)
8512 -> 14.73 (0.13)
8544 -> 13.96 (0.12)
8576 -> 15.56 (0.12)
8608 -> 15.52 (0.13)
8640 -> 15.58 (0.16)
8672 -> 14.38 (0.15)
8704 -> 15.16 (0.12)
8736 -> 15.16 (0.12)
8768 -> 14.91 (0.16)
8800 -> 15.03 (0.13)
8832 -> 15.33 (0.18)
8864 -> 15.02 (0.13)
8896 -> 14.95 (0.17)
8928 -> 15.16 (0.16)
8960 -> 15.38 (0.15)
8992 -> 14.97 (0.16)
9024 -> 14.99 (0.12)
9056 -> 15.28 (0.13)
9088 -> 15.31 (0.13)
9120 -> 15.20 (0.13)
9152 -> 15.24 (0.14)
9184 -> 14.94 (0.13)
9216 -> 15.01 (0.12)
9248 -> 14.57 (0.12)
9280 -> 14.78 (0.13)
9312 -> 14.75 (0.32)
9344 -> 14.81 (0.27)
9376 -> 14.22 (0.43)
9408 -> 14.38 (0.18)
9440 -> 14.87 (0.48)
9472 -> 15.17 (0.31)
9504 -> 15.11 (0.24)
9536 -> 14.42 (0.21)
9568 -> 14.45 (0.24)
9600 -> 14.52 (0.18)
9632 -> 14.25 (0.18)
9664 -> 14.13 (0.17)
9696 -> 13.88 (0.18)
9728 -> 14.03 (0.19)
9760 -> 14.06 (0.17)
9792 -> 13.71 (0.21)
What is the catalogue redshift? 0.000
